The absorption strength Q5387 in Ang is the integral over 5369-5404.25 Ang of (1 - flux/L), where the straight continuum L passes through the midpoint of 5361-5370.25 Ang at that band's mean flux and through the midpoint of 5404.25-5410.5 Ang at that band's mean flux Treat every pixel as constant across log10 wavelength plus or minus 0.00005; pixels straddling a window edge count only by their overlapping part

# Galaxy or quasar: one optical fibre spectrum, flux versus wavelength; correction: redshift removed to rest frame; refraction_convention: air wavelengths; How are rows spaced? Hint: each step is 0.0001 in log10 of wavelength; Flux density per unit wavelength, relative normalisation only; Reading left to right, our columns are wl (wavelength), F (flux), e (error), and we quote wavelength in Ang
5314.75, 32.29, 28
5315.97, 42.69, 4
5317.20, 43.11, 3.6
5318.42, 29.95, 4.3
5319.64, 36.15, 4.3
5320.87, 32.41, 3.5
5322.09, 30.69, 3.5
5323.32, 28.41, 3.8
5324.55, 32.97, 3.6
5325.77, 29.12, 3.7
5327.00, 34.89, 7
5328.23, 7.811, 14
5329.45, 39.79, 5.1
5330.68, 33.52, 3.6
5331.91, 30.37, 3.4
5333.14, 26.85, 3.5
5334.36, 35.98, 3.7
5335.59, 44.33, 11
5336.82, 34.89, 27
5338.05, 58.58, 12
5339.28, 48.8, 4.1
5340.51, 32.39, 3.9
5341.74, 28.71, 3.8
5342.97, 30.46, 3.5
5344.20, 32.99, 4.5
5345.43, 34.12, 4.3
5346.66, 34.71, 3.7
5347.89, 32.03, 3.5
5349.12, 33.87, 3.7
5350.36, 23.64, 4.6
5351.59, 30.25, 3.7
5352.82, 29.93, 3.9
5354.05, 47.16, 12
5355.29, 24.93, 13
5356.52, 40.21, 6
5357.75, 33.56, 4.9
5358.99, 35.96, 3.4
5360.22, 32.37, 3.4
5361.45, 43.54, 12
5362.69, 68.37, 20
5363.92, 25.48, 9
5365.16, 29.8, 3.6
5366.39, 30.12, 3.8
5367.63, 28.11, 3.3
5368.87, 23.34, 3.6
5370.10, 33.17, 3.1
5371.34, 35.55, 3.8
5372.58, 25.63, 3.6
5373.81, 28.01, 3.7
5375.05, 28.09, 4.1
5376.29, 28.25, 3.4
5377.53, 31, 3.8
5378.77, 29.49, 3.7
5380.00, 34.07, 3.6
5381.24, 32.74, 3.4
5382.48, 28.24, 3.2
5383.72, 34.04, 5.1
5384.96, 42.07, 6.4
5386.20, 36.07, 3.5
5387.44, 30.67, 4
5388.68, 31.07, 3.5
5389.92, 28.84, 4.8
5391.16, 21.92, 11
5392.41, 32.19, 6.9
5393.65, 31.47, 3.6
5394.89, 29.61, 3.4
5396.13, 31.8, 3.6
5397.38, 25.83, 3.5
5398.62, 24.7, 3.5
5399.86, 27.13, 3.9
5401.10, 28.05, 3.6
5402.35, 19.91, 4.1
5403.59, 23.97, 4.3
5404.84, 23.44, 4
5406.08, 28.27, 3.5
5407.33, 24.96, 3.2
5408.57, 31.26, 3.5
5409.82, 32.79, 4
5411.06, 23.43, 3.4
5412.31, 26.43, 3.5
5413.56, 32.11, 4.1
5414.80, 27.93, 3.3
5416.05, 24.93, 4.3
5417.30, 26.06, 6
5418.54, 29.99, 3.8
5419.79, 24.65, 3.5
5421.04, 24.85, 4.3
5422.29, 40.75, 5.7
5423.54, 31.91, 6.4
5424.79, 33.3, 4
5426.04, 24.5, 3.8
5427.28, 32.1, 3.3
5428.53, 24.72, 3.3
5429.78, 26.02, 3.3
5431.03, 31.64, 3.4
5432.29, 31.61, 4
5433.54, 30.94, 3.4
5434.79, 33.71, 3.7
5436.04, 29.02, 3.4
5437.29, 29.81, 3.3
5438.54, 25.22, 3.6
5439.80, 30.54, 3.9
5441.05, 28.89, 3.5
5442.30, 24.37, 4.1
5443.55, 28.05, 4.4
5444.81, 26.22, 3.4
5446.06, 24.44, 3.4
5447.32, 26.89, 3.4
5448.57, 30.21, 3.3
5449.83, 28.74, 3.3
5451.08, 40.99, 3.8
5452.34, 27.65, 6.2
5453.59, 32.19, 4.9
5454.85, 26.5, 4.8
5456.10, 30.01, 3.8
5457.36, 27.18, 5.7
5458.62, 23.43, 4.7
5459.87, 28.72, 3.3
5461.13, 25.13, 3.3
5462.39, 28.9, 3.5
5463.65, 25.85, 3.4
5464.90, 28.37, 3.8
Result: 2.2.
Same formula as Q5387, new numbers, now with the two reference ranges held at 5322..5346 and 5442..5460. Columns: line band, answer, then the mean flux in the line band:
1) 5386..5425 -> 2.8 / 28.3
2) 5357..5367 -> -1.5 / 37.5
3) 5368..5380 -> 1.0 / 29.4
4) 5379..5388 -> -0.6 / 33.8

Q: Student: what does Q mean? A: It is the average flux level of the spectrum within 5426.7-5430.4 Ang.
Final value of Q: 27.6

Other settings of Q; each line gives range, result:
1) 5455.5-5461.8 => 26.9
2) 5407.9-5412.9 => 28.5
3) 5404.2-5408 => 25.6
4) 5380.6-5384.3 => 31.6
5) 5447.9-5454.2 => 31.9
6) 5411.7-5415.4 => 28.9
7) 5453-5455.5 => 29.3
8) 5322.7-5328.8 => 26.7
